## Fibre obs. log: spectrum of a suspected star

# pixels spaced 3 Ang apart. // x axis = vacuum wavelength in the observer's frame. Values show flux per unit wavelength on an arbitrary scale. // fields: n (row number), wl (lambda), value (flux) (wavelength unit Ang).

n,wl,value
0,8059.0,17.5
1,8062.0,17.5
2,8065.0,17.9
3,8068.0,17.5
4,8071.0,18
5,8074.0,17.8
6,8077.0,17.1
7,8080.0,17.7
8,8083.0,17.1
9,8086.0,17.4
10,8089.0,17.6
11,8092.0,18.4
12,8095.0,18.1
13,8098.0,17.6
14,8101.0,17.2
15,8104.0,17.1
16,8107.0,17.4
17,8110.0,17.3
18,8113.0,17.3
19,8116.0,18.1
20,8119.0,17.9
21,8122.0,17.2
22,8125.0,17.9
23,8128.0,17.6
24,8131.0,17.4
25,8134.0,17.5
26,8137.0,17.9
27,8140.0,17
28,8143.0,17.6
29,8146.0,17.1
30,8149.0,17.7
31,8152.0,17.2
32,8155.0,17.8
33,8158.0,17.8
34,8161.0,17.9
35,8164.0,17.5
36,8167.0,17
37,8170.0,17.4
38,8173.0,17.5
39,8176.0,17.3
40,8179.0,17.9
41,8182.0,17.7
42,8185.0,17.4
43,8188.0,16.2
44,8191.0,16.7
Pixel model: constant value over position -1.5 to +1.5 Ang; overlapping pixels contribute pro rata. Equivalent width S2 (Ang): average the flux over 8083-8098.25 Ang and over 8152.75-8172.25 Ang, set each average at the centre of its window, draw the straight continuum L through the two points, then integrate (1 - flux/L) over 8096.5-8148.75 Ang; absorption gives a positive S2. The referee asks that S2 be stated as 0.6 Ang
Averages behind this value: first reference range 17.8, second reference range 17.6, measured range 17.5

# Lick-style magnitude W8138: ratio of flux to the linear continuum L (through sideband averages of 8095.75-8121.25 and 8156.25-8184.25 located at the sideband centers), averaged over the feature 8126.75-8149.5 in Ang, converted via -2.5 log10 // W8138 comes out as 0.00 mag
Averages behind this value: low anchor 17.5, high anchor 17.6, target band 17.5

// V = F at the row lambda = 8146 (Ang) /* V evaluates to 17.1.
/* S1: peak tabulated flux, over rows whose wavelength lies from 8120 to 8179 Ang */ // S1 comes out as 17.9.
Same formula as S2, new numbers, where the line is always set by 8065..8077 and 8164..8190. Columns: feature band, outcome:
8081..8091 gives 0.12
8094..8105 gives 0.06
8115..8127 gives -0.17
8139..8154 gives 0.06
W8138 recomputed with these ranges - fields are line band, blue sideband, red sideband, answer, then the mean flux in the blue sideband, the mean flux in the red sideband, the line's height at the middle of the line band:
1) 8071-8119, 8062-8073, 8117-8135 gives 0.01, 17.8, 17.6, 17.7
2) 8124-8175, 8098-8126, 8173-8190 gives -0.01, 17.5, 17.3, 17.4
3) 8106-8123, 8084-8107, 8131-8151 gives 0.00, 17.6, 17.5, 17.5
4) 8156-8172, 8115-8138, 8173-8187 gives 0.00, 17.7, 17.5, 17.6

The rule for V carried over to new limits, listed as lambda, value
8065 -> 17.9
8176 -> 17.3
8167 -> 17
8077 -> 17.1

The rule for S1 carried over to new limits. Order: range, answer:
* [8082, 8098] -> 18.4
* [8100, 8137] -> 18.1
